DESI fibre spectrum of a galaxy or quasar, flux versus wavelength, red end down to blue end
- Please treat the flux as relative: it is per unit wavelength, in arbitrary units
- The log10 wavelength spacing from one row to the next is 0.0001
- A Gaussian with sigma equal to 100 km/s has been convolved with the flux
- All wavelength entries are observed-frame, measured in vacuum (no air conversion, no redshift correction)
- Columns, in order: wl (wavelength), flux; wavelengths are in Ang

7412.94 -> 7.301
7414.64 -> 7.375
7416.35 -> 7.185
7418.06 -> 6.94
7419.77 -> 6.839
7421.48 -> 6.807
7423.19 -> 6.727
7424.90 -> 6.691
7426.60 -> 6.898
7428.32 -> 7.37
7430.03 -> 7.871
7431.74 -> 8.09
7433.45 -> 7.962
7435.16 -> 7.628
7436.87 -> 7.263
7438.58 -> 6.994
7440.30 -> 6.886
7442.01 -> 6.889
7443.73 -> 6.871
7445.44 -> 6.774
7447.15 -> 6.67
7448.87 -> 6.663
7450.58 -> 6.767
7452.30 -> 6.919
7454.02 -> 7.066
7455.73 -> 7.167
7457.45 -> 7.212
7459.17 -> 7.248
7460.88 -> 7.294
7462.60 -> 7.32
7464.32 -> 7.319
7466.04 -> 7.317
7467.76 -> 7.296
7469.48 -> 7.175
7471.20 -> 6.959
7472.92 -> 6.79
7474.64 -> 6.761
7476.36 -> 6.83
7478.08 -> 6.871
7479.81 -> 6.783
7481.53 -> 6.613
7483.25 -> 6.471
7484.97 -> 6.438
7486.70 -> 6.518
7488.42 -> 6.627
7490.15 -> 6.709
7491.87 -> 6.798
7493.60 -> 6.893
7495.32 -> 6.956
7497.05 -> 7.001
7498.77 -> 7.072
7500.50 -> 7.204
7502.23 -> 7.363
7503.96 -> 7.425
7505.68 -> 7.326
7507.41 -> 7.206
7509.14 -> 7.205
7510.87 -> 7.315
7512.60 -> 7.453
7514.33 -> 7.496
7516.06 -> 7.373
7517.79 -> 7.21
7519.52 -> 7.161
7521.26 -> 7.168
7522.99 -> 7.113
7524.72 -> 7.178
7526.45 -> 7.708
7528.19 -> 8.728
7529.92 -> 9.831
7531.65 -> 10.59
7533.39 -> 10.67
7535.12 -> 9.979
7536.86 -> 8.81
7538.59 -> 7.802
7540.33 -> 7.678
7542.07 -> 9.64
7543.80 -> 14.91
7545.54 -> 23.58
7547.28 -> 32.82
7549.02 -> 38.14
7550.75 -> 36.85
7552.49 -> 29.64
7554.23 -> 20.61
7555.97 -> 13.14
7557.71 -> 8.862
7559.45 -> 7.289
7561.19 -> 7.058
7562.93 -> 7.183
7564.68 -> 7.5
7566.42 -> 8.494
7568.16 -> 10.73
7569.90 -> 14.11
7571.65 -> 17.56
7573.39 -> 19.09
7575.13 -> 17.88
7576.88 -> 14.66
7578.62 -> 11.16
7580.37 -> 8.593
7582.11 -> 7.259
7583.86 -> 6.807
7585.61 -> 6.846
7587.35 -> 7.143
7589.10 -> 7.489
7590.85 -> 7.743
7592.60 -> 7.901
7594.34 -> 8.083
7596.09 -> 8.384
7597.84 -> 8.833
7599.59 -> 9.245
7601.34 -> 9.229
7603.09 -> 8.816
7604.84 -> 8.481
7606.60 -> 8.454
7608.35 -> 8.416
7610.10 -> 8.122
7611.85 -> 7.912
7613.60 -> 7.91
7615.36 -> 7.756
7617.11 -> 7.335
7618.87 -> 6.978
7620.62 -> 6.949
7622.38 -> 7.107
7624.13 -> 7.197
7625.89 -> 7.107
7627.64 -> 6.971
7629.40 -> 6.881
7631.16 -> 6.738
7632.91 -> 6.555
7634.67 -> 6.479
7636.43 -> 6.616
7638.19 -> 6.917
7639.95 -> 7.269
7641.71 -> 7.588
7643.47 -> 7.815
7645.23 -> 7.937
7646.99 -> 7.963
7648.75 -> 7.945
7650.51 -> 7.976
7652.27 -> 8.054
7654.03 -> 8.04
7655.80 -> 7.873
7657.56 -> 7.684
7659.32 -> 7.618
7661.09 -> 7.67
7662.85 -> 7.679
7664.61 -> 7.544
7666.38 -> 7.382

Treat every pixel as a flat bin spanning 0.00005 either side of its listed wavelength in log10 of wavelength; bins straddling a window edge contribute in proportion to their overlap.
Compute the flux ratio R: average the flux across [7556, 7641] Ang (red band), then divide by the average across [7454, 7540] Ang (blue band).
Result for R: 1.18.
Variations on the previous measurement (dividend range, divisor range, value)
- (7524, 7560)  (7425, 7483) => 2.19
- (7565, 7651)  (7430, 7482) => 1.23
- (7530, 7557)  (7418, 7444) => 2.51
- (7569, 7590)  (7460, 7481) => 1.64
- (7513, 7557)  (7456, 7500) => 2.02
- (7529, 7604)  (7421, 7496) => 1.82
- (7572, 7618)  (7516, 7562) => 0.68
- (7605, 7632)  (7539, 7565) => 0.42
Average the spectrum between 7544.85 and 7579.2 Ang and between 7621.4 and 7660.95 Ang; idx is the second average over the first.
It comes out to 0.4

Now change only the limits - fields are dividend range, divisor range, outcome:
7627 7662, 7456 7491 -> 1.07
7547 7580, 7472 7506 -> 2.41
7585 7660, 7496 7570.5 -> 0.67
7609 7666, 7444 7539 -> 1.01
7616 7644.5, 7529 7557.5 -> 0.40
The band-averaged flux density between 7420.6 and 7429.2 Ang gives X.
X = 6.9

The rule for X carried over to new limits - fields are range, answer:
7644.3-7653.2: 7.98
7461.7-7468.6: 7.31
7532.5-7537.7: 9.82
